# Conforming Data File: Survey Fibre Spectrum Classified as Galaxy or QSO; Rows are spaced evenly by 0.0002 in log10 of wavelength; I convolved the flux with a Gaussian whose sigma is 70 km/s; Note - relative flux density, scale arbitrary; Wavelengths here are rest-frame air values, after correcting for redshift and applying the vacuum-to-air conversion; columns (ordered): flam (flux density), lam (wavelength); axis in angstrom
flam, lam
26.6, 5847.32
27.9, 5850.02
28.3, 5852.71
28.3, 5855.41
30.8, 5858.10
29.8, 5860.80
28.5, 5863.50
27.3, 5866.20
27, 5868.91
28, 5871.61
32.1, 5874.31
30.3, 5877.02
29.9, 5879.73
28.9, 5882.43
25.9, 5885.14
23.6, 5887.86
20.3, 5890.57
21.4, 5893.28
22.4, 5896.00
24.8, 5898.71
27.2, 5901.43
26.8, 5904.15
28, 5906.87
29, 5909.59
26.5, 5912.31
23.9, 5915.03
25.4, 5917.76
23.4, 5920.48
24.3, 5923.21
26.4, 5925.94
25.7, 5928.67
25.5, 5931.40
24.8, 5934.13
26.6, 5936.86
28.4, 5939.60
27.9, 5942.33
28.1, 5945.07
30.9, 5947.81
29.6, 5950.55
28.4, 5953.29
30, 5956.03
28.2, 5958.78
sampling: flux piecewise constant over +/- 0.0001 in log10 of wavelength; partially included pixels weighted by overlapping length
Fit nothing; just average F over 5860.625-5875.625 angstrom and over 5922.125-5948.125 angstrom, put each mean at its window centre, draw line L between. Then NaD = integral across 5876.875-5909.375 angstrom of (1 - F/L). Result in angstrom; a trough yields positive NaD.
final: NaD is 2.6 angstrom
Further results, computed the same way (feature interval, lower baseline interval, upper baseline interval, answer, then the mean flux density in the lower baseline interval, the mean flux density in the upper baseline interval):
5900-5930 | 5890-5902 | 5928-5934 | -2.1 angstrom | 23.2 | 25.4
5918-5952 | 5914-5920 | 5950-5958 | 0.1 angstrom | 24.5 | 29.2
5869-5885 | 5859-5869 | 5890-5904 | -1.7 angstrom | 28.4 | 23.7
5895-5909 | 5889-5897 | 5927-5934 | -2.3 angstrom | 21.4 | 25.5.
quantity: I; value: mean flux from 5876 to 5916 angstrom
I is 25.9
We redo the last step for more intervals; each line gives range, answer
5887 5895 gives 21.7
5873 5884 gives 30.2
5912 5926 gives 24.7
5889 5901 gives 22.6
